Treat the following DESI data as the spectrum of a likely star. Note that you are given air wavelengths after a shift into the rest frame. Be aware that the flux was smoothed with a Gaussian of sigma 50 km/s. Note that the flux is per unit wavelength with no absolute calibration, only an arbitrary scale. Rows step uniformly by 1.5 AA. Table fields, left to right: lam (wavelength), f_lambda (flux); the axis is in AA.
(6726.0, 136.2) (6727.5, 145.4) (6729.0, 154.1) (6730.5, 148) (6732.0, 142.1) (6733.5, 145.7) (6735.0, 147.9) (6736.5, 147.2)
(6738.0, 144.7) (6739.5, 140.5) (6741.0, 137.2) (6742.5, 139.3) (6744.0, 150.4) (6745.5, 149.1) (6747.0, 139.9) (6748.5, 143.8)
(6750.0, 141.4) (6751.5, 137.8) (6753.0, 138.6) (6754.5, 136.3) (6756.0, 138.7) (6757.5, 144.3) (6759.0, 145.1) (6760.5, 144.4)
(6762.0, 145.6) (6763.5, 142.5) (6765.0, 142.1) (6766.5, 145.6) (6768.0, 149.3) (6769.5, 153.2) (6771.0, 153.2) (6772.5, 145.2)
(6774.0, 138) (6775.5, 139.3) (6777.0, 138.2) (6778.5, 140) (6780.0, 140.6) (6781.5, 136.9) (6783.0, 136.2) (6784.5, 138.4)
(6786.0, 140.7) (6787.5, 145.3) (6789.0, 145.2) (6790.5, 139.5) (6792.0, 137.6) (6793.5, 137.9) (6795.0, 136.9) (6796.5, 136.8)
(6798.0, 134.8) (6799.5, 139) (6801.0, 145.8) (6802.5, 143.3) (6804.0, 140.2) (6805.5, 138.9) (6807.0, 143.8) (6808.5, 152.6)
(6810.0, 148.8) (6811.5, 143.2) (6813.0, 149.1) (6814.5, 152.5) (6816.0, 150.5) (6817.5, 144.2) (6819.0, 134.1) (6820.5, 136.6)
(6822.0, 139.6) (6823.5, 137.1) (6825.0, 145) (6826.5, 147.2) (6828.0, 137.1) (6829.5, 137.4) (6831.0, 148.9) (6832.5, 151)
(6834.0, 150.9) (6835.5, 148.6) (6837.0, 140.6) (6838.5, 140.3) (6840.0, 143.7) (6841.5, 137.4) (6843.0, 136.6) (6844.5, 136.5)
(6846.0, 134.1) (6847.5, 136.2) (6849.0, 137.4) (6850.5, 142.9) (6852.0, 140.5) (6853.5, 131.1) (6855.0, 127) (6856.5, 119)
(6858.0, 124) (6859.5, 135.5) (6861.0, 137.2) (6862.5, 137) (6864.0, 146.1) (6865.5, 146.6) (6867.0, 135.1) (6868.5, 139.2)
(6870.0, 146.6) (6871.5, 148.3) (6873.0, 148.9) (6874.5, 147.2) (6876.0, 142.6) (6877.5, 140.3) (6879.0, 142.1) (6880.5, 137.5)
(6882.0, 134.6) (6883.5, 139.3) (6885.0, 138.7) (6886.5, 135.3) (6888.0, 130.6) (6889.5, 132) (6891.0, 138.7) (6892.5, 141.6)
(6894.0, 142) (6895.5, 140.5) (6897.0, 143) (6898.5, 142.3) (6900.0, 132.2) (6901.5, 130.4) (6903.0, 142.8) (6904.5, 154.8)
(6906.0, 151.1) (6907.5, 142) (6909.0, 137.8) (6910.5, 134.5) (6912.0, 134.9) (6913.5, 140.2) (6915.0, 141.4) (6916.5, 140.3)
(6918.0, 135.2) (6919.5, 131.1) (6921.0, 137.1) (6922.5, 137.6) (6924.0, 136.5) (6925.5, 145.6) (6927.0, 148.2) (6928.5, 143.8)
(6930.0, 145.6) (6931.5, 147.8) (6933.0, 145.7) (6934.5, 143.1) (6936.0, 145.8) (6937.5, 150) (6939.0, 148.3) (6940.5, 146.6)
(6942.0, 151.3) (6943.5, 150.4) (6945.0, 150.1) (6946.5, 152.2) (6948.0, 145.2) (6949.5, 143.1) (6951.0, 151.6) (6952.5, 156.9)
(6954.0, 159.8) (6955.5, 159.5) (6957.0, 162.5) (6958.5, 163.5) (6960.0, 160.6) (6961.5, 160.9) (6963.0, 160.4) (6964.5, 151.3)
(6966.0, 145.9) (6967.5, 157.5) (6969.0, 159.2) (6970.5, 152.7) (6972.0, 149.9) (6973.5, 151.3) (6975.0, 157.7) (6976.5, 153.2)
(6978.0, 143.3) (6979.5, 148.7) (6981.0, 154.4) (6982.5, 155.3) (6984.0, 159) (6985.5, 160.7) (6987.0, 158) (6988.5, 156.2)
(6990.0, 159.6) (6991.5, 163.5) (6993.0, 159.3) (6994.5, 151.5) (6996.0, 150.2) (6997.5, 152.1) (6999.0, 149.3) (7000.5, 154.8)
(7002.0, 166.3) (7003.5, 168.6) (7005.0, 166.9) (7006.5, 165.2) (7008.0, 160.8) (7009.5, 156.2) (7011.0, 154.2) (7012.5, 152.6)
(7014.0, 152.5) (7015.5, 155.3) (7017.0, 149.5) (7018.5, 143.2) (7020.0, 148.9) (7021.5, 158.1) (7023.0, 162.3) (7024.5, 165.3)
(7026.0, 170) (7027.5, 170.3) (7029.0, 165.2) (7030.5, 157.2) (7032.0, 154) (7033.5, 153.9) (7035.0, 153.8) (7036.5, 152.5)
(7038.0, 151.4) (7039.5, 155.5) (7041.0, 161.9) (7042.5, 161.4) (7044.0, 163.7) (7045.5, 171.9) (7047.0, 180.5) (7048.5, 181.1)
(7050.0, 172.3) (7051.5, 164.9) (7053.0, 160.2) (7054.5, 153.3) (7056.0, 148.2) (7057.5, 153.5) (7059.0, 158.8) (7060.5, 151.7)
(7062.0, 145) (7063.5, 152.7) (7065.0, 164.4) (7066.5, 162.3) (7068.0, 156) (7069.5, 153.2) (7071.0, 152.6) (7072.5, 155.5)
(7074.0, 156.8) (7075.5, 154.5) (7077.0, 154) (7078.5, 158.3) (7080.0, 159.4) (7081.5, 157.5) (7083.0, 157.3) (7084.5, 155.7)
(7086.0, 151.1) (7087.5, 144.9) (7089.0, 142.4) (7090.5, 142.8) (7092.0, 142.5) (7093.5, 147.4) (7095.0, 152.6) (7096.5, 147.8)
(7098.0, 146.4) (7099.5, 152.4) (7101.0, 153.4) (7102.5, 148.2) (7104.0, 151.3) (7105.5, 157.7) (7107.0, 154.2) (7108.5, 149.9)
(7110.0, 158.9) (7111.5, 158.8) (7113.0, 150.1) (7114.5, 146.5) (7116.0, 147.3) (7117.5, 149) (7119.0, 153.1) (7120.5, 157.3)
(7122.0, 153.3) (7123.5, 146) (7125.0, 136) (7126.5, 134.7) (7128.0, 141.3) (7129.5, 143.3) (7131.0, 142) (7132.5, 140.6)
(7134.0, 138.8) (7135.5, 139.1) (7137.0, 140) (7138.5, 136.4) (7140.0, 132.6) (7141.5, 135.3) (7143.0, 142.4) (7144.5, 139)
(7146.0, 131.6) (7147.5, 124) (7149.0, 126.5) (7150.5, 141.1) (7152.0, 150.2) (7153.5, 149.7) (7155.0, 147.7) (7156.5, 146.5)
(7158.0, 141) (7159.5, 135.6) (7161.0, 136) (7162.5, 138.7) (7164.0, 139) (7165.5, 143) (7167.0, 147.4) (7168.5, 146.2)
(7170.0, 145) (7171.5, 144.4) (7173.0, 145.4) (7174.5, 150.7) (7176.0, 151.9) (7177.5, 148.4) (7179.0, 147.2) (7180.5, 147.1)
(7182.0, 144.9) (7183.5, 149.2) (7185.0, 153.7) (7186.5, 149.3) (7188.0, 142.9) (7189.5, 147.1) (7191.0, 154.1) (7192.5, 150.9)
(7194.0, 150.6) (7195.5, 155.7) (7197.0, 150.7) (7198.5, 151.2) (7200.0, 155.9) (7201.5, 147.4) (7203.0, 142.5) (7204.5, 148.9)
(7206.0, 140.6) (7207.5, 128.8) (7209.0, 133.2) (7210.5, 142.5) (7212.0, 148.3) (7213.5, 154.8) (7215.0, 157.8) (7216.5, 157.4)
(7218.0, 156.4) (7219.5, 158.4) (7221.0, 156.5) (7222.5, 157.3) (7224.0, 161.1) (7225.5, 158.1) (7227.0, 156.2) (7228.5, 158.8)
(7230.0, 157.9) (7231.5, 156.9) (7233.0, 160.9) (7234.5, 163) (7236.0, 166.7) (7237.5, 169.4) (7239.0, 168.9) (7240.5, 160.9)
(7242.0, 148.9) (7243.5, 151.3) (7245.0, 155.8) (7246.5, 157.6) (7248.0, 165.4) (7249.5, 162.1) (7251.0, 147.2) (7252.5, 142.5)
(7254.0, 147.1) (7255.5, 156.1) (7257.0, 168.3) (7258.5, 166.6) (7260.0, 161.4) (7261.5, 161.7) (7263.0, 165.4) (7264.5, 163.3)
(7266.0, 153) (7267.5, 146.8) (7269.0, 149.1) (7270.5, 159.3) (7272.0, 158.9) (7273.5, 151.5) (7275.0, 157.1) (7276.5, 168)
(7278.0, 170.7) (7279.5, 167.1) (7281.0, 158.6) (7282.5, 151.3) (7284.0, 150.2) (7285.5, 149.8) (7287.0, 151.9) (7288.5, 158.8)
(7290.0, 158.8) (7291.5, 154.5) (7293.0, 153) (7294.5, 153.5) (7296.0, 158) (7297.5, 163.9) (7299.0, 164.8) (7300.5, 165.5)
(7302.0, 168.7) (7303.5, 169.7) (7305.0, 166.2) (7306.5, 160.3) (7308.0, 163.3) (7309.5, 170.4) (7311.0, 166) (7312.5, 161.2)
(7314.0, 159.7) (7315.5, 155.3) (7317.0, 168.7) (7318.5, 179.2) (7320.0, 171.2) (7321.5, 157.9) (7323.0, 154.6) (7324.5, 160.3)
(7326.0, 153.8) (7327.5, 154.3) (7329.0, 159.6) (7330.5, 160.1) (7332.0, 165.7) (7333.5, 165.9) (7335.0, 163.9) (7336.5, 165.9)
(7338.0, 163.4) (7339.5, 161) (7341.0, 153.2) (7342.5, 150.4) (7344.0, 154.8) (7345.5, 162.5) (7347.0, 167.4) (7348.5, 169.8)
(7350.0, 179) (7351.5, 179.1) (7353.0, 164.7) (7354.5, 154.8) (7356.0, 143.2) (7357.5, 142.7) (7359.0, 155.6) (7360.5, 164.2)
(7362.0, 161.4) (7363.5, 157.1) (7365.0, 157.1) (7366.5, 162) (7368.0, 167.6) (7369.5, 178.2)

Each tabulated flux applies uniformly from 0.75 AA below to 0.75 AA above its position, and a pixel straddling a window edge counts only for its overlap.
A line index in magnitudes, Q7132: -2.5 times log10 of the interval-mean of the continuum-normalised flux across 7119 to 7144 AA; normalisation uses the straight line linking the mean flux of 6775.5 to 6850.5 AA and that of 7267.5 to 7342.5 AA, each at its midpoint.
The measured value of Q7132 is 0.090 mag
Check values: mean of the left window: 141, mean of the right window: 160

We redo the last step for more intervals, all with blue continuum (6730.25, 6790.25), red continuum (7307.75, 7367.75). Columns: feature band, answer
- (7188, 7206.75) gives 0.05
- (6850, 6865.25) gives 0.09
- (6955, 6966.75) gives -0.06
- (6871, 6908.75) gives 0.05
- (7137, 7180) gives 0.10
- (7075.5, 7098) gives 0.02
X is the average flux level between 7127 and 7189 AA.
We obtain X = 142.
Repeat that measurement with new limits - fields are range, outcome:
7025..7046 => 160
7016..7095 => 157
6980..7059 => 159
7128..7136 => 141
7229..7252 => 159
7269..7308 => 159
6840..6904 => 138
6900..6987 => 148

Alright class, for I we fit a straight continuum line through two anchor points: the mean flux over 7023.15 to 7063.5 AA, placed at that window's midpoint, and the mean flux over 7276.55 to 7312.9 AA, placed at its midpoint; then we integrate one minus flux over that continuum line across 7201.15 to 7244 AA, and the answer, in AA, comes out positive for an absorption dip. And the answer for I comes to 1.74 AA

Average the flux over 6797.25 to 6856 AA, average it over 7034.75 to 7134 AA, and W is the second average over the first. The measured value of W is 1.1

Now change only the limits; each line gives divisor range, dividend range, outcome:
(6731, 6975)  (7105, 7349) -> 1.07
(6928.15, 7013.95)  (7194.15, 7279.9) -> 1.01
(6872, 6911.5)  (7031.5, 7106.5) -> 1.11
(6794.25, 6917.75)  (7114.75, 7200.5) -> 1.03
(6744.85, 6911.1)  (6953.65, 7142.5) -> 1.09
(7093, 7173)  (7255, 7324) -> 1.11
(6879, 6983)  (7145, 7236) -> 1.02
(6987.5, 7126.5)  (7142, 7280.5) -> 0.97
